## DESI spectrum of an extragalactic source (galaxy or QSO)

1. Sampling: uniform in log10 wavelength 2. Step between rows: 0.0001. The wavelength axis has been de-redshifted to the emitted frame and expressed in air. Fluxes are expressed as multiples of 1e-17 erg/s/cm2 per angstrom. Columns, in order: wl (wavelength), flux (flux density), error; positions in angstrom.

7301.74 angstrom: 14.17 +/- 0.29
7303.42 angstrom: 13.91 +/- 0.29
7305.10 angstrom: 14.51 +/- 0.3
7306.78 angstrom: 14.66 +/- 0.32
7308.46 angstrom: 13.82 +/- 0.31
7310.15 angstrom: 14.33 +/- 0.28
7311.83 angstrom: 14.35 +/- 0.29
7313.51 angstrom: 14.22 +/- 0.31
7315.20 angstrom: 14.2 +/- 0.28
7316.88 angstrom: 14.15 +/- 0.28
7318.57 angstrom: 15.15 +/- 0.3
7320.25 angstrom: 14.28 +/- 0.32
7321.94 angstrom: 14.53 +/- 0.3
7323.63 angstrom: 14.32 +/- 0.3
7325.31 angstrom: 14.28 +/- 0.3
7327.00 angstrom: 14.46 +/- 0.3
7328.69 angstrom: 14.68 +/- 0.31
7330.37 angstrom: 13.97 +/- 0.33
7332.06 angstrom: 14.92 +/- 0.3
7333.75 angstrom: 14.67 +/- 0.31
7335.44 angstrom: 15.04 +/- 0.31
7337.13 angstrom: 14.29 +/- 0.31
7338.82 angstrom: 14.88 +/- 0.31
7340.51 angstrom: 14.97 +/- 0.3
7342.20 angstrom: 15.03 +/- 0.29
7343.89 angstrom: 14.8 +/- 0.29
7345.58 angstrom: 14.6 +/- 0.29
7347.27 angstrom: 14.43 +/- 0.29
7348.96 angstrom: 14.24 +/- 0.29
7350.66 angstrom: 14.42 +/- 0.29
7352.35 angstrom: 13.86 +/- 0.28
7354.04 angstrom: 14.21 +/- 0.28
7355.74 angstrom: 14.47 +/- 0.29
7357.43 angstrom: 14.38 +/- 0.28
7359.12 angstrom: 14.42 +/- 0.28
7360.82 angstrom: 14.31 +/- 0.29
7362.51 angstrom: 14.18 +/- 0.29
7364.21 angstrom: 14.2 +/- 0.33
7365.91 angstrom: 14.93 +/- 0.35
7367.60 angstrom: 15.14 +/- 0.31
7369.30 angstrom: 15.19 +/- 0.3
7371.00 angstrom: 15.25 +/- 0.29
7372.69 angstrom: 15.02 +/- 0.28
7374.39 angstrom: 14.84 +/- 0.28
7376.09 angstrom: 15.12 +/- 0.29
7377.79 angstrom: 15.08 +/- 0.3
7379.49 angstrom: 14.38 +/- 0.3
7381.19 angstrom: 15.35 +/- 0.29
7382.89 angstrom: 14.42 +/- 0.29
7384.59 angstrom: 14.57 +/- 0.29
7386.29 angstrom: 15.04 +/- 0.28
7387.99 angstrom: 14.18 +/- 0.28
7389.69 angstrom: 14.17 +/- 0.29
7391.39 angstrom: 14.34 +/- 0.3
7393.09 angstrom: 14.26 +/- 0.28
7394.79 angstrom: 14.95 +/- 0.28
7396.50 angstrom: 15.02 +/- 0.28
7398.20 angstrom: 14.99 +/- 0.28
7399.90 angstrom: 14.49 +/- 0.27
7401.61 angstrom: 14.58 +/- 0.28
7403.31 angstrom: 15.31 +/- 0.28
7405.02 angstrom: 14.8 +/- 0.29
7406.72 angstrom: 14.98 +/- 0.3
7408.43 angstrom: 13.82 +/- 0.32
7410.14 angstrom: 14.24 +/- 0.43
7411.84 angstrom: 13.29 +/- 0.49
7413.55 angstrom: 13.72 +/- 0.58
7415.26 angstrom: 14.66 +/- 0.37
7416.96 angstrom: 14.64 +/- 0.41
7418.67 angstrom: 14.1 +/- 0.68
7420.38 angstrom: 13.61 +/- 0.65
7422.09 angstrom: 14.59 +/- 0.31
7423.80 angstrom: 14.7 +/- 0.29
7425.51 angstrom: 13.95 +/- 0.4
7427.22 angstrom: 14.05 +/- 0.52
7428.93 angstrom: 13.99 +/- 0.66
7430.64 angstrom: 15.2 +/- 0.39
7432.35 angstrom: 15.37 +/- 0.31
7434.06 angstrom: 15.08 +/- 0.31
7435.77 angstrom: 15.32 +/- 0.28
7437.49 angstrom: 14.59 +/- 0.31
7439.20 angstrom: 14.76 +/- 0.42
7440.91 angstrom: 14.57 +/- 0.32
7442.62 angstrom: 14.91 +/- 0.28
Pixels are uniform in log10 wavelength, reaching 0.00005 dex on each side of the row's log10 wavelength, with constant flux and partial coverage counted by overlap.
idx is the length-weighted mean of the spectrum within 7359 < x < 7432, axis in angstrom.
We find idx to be 14.6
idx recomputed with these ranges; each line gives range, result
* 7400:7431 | 14.3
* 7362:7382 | 14.9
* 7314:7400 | 14.6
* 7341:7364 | 14.4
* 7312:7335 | 14.5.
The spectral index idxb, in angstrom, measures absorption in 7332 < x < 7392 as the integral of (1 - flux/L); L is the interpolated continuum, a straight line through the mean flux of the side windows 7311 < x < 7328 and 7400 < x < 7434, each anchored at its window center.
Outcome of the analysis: -1.01 angstrom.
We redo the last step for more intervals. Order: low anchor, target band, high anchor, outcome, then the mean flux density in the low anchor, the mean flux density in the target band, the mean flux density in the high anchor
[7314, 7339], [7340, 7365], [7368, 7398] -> 0.3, 14.5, 14.4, 14.8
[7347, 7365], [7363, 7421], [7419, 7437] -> -0.8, 14.3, 14.6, 14.6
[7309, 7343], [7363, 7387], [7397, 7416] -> -0.7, 14.5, 14.9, 14.5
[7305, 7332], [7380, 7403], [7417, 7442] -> -0.2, 14.4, 14.7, 14.6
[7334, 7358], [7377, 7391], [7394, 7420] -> -0.1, 14.5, 14.6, 14.5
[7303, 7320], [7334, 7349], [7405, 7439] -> -0.4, 14.3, 14.7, 14.4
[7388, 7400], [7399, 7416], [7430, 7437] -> 0.5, 14.6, 14.4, 15.2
